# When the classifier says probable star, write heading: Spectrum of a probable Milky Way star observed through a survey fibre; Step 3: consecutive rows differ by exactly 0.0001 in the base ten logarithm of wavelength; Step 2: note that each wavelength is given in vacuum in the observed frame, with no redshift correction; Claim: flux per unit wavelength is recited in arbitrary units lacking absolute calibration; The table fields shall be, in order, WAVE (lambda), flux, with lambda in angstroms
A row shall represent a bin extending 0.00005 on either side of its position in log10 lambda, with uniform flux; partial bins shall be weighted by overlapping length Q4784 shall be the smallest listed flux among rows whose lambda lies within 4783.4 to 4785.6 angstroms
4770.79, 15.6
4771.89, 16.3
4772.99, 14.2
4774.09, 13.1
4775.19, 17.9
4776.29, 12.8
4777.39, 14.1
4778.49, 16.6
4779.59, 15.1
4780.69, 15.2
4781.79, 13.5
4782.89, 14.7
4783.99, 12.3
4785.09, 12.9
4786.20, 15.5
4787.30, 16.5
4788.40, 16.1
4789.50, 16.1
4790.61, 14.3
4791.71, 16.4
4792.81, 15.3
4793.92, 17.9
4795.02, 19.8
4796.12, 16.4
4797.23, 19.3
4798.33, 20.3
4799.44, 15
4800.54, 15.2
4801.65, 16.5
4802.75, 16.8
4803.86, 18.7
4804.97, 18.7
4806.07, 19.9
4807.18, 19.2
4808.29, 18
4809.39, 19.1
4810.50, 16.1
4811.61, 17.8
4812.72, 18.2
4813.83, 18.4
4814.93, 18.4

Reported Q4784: 12.3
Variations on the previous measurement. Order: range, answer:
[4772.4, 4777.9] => 12.8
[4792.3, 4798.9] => 15.3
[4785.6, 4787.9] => 15.5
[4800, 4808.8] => 15.2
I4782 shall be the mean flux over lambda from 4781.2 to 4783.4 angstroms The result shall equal 14.1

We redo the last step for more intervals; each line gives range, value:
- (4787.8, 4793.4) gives 15.7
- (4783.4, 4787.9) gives 14.3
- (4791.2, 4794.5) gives 16.6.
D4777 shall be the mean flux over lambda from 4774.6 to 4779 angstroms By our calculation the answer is 15.3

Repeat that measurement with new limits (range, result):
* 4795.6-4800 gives 17.8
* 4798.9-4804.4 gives 16.4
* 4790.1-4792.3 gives 15.4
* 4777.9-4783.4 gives 15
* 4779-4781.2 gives 15.2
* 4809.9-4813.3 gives 17.4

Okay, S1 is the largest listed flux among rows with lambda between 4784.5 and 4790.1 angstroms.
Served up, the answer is 16.5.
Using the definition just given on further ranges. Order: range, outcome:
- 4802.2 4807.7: 19.9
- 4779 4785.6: 15.2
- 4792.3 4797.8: 19.8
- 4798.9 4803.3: 16.8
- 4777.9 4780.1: 16.6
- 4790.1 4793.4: 16.4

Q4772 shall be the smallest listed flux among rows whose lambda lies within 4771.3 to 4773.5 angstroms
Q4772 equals 14.2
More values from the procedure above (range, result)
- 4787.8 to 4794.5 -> 14.3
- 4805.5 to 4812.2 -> 16.1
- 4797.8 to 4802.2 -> 15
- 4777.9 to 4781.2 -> 15.1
